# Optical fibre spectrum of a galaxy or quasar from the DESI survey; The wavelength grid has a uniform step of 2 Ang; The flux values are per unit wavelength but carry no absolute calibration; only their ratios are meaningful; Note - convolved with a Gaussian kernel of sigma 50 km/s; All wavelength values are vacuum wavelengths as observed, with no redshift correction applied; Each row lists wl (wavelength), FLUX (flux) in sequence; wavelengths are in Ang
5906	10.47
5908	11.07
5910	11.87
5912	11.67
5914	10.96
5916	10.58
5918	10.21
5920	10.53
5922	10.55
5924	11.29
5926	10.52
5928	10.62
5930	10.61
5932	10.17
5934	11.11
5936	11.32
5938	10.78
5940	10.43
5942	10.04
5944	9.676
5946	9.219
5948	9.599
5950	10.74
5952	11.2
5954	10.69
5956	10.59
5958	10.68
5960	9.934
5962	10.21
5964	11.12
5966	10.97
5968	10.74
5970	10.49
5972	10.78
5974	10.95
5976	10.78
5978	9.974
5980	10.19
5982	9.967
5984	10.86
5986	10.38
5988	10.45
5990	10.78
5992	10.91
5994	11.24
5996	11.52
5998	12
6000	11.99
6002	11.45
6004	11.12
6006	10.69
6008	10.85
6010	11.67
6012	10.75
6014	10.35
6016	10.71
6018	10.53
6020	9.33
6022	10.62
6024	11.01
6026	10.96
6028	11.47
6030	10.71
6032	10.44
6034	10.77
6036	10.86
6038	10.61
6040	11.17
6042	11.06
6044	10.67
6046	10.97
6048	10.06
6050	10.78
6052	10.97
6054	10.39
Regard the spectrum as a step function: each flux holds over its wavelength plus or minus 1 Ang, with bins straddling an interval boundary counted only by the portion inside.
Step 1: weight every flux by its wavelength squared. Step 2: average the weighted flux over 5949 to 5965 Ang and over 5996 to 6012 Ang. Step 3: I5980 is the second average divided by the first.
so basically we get 1.1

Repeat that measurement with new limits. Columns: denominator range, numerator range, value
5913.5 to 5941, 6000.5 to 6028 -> 1.04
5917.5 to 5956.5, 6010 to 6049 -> 1.05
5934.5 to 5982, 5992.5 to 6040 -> 1.06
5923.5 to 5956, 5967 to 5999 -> 1.04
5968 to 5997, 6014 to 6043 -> 1.02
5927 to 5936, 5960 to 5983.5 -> 1.00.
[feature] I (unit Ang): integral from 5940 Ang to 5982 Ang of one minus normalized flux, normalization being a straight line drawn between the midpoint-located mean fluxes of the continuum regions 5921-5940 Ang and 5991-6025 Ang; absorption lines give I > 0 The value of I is 1.7 Ang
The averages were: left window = 10.8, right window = 11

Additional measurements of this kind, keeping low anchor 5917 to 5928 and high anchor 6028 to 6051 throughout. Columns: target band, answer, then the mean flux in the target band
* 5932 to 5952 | 0.5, 10.4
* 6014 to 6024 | 0.3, 10.4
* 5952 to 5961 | 0.1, 10.6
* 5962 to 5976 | -0.1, 10.8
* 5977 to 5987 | 0.4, 10.3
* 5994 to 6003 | -0.8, 11.7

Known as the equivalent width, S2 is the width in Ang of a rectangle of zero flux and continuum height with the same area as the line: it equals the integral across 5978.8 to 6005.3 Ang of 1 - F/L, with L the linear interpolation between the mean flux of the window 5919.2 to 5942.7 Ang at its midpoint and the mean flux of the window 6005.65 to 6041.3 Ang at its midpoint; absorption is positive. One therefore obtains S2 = -0.6 Ang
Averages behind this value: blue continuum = 10.7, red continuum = 10.8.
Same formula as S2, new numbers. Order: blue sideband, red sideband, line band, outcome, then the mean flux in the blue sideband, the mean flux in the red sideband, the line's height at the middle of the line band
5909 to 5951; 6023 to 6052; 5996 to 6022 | -0.5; 10.6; 10.8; 10.8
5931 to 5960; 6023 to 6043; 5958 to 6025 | -0.5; 10.4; 10.9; 10.7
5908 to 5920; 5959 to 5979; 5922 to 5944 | 0.5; 11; 10.6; 10.9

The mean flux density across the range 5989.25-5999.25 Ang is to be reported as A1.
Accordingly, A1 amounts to 11.3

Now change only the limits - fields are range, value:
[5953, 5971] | 10.6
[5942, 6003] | 10.7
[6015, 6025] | 10.4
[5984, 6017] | 11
